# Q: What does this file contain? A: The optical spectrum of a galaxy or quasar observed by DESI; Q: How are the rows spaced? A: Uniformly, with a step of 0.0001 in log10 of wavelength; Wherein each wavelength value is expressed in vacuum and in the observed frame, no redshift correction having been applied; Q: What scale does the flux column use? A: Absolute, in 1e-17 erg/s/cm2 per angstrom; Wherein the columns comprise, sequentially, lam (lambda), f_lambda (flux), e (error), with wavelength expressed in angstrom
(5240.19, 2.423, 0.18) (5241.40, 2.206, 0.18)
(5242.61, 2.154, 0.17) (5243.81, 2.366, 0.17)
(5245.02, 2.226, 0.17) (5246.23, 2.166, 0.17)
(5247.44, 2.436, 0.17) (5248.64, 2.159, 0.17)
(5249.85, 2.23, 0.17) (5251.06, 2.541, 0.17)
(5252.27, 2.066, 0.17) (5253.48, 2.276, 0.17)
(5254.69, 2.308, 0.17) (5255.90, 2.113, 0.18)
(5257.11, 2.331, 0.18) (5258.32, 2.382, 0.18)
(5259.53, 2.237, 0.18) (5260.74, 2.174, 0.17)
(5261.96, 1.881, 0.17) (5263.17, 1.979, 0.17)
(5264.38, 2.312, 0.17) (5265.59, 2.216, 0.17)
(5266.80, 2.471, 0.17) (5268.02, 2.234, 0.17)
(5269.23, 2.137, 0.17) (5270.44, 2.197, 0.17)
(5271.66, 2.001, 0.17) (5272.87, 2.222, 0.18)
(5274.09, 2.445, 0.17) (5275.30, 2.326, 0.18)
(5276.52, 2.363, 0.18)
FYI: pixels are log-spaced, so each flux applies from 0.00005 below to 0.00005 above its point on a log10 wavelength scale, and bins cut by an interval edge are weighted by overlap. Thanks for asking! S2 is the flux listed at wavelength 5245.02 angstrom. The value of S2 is 2.226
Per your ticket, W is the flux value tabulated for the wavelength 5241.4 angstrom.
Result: 2.206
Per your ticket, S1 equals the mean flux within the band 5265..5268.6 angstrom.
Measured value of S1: 2.31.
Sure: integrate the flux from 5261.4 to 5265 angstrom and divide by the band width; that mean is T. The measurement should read 2.06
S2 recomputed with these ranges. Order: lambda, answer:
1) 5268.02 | 2.234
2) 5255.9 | 2.113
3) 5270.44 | 2.197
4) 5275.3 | 2.326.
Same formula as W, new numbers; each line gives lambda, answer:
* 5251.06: 2.541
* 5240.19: 2.423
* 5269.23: 2.137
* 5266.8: 2.471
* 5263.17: 1.979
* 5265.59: 2.216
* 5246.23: 2.166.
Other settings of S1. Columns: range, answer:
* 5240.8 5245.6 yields 2.24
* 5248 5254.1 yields 2.26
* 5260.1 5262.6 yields 2.03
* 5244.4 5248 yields 2.27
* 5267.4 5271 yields 2.19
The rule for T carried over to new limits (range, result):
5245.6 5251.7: 2.31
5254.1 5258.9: 2.28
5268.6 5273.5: 2.14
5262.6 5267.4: 2.25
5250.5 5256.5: 2.26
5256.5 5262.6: 2.2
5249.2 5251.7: 2.37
